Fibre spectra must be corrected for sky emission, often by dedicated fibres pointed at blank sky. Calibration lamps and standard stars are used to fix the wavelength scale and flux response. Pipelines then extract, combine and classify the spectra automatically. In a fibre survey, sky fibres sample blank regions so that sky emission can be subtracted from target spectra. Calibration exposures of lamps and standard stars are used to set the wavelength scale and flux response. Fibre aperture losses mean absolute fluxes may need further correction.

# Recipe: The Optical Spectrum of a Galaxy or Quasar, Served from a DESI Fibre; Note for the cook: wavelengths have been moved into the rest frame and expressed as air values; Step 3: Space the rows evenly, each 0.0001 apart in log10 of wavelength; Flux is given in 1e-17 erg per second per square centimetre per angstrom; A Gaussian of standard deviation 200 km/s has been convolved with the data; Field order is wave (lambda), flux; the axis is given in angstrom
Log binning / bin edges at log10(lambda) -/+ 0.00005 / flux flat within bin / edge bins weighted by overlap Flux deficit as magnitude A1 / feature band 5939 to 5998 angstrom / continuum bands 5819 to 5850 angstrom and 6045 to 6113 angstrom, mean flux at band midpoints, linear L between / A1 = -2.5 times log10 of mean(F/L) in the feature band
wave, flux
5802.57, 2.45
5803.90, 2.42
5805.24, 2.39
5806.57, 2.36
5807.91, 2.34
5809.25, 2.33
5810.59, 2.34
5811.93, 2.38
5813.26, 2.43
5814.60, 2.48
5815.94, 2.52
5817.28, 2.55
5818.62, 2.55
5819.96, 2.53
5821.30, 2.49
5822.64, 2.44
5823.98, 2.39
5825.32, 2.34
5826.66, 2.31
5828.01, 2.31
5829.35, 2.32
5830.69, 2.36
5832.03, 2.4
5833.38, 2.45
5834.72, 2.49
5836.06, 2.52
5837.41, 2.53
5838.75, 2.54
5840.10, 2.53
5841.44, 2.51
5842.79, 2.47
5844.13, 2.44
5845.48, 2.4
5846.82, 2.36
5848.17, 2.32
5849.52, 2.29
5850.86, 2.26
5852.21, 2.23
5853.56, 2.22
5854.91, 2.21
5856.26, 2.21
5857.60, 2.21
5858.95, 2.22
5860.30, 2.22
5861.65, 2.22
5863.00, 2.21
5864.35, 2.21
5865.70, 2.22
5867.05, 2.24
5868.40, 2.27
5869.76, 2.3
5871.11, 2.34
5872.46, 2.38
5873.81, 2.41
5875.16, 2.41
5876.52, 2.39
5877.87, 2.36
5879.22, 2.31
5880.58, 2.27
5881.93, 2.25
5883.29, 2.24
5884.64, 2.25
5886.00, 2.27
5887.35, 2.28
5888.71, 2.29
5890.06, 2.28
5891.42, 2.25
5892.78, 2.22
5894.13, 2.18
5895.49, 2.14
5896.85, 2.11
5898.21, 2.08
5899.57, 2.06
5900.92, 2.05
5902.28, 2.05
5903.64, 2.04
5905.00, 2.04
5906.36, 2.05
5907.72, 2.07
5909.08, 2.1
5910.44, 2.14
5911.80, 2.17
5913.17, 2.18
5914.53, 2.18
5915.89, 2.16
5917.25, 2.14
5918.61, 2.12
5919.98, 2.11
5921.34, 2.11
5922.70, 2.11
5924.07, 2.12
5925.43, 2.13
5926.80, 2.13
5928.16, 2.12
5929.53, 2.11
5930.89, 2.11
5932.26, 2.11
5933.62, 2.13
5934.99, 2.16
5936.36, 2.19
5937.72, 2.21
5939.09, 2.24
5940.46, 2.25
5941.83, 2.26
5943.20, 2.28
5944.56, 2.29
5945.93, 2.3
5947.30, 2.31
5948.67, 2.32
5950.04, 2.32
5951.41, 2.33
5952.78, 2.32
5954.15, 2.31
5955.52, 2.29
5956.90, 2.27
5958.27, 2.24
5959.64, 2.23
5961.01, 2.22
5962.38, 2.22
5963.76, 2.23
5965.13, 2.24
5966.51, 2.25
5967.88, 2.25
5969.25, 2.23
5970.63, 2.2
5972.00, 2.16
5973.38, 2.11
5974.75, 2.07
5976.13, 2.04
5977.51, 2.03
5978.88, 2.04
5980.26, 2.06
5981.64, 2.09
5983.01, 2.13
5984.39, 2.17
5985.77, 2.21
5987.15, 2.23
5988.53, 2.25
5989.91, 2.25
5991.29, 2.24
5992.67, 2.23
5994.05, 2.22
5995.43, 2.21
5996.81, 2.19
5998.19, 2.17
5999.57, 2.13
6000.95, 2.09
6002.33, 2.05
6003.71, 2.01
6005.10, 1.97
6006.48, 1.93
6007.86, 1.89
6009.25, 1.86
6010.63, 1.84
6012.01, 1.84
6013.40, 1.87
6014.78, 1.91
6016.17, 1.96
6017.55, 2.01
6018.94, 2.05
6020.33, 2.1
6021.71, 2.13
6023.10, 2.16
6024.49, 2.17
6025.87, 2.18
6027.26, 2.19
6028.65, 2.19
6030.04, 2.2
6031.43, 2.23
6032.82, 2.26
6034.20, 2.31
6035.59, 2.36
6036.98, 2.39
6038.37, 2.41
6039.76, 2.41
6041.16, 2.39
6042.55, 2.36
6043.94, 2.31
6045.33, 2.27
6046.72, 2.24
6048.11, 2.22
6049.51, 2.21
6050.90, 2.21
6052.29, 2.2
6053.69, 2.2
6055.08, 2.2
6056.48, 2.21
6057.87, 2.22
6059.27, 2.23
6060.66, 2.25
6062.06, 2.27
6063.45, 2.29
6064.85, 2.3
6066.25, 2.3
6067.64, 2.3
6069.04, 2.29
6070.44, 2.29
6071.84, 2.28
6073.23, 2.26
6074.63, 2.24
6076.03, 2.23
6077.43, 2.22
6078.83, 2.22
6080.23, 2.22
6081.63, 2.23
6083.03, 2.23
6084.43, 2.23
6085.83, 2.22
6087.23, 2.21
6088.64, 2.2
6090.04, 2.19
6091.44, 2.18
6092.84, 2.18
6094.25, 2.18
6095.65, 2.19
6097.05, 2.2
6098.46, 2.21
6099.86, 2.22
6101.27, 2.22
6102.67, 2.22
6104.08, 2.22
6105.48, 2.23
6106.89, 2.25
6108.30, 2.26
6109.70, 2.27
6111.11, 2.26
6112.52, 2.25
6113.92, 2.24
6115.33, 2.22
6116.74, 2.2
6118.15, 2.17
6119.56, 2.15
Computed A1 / 0.05 mag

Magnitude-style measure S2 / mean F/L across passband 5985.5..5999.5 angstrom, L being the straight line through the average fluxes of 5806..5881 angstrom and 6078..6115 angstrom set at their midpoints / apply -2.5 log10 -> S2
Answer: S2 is 0.03 mag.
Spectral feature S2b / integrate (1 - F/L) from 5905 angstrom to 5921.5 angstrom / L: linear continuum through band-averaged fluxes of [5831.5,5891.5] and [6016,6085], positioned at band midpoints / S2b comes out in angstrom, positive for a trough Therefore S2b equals 1.3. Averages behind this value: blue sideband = 2.33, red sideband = 2.24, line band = 2.12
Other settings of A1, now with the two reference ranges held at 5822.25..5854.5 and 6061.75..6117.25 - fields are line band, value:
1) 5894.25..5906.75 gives 0.14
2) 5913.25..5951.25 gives 0.07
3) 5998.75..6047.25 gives 0.07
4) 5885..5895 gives 0.05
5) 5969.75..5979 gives 0.10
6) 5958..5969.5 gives 0.04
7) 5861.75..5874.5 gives 0.04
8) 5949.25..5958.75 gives 0.01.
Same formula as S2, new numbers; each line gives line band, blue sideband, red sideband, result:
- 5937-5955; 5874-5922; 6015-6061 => -0.04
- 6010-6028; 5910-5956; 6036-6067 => 0.11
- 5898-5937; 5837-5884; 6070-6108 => 0.09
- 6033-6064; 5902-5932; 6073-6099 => -0.04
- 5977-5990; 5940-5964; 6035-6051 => 0.07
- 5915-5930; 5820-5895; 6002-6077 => 0.07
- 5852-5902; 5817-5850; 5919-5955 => 0.05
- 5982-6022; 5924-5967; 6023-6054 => 0.09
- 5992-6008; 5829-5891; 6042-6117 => 0.09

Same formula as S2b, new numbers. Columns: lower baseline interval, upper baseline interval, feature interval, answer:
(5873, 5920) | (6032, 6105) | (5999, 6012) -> 1.5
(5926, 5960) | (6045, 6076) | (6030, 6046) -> -0.6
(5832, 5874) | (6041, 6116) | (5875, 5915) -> 2.3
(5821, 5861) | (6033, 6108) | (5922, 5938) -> 1.3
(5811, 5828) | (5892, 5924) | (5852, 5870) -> 0.5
